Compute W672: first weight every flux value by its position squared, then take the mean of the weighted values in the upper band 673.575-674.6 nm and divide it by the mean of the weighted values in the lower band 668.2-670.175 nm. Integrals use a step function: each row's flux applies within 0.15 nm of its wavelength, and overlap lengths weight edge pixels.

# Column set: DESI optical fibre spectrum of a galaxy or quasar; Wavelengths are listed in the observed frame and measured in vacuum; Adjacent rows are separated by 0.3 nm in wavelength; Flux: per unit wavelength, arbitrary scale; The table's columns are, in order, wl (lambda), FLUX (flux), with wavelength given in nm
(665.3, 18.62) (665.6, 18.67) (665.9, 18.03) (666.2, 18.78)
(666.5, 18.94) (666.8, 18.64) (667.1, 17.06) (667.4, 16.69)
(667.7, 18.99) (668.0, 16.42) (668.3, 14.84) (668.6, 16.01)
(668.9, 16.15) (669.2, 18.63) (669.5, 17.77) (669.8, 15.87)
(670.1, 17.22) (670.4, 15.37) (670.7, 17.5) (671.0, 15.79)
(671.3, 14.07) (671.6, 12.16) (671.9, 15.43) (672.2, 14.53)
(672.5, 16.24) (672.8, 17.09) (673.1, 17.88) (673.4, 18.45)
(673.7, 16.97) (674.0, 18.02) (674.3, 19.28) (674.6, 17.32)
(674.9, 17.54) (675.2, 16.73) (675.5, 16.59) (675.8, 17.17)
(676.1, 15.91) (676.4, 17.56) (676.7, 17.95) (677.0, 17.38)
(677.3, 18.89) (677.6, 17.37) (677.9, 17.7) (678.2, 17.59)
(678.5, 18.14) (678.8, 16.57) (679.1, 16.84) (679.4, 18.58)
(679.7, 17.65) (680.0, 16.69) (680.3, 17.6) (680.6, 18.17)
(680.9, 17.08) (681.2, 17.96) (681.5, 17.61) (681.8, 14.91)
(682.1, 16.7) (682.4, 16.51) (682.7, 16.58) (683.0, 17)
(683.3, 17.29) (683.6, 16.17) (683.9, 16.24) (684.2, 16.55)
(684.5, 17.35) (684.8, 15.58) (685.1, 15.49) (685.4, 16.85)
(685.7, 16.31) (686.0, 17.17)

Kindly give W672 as 1.10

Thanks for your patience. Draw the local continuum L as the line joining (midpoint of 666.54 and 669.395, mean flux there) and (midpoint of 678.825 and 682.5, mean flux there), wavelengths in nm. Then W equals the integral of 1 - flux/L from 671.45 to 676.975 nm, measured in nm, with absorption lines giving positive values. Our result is 0.103 nm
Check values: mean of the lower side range 17.1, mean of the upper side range 17.2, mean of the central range 16.8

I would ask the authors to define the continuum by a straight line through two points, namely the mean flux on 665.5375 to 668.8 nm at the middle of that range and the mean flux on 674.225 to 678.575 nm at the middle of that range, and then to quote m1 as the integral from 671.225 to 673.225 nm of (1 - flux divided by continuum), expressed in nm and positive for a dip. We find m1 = 0.24 nm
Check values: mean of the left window 17.5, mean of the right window 17.5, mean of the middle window 15.4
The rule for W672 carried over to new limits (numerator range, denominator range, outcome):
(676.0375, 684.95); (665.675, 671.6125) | 1.05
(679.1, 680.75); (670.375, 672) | 1.21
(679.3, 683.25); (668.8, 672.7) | 1.11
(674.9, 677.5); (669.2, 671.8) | 1.11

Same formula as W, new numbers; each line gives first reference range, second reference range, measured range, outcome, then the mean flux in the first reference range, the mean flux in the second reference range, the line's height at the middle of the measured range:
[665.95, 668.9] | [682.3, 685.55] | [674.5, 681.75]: -0.26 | 17.3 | 16.5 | 16.8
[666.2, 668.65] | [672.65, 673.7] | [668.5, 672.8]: 0.39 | 17.3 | 17.7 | 17.5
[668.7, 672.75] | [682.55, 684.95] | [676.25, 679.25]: -0.24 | 15.9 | 16.6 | 16.3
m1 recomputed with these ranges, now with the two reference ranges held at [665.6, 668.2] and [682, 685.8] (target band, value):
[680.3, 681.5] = -0.068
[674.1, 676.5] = -0.006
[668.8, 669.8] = 0.022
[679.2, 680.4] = -0.053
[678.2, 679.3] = -0.024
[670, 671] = 0.062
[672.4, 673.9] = 0.002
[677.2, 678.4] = -0.059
